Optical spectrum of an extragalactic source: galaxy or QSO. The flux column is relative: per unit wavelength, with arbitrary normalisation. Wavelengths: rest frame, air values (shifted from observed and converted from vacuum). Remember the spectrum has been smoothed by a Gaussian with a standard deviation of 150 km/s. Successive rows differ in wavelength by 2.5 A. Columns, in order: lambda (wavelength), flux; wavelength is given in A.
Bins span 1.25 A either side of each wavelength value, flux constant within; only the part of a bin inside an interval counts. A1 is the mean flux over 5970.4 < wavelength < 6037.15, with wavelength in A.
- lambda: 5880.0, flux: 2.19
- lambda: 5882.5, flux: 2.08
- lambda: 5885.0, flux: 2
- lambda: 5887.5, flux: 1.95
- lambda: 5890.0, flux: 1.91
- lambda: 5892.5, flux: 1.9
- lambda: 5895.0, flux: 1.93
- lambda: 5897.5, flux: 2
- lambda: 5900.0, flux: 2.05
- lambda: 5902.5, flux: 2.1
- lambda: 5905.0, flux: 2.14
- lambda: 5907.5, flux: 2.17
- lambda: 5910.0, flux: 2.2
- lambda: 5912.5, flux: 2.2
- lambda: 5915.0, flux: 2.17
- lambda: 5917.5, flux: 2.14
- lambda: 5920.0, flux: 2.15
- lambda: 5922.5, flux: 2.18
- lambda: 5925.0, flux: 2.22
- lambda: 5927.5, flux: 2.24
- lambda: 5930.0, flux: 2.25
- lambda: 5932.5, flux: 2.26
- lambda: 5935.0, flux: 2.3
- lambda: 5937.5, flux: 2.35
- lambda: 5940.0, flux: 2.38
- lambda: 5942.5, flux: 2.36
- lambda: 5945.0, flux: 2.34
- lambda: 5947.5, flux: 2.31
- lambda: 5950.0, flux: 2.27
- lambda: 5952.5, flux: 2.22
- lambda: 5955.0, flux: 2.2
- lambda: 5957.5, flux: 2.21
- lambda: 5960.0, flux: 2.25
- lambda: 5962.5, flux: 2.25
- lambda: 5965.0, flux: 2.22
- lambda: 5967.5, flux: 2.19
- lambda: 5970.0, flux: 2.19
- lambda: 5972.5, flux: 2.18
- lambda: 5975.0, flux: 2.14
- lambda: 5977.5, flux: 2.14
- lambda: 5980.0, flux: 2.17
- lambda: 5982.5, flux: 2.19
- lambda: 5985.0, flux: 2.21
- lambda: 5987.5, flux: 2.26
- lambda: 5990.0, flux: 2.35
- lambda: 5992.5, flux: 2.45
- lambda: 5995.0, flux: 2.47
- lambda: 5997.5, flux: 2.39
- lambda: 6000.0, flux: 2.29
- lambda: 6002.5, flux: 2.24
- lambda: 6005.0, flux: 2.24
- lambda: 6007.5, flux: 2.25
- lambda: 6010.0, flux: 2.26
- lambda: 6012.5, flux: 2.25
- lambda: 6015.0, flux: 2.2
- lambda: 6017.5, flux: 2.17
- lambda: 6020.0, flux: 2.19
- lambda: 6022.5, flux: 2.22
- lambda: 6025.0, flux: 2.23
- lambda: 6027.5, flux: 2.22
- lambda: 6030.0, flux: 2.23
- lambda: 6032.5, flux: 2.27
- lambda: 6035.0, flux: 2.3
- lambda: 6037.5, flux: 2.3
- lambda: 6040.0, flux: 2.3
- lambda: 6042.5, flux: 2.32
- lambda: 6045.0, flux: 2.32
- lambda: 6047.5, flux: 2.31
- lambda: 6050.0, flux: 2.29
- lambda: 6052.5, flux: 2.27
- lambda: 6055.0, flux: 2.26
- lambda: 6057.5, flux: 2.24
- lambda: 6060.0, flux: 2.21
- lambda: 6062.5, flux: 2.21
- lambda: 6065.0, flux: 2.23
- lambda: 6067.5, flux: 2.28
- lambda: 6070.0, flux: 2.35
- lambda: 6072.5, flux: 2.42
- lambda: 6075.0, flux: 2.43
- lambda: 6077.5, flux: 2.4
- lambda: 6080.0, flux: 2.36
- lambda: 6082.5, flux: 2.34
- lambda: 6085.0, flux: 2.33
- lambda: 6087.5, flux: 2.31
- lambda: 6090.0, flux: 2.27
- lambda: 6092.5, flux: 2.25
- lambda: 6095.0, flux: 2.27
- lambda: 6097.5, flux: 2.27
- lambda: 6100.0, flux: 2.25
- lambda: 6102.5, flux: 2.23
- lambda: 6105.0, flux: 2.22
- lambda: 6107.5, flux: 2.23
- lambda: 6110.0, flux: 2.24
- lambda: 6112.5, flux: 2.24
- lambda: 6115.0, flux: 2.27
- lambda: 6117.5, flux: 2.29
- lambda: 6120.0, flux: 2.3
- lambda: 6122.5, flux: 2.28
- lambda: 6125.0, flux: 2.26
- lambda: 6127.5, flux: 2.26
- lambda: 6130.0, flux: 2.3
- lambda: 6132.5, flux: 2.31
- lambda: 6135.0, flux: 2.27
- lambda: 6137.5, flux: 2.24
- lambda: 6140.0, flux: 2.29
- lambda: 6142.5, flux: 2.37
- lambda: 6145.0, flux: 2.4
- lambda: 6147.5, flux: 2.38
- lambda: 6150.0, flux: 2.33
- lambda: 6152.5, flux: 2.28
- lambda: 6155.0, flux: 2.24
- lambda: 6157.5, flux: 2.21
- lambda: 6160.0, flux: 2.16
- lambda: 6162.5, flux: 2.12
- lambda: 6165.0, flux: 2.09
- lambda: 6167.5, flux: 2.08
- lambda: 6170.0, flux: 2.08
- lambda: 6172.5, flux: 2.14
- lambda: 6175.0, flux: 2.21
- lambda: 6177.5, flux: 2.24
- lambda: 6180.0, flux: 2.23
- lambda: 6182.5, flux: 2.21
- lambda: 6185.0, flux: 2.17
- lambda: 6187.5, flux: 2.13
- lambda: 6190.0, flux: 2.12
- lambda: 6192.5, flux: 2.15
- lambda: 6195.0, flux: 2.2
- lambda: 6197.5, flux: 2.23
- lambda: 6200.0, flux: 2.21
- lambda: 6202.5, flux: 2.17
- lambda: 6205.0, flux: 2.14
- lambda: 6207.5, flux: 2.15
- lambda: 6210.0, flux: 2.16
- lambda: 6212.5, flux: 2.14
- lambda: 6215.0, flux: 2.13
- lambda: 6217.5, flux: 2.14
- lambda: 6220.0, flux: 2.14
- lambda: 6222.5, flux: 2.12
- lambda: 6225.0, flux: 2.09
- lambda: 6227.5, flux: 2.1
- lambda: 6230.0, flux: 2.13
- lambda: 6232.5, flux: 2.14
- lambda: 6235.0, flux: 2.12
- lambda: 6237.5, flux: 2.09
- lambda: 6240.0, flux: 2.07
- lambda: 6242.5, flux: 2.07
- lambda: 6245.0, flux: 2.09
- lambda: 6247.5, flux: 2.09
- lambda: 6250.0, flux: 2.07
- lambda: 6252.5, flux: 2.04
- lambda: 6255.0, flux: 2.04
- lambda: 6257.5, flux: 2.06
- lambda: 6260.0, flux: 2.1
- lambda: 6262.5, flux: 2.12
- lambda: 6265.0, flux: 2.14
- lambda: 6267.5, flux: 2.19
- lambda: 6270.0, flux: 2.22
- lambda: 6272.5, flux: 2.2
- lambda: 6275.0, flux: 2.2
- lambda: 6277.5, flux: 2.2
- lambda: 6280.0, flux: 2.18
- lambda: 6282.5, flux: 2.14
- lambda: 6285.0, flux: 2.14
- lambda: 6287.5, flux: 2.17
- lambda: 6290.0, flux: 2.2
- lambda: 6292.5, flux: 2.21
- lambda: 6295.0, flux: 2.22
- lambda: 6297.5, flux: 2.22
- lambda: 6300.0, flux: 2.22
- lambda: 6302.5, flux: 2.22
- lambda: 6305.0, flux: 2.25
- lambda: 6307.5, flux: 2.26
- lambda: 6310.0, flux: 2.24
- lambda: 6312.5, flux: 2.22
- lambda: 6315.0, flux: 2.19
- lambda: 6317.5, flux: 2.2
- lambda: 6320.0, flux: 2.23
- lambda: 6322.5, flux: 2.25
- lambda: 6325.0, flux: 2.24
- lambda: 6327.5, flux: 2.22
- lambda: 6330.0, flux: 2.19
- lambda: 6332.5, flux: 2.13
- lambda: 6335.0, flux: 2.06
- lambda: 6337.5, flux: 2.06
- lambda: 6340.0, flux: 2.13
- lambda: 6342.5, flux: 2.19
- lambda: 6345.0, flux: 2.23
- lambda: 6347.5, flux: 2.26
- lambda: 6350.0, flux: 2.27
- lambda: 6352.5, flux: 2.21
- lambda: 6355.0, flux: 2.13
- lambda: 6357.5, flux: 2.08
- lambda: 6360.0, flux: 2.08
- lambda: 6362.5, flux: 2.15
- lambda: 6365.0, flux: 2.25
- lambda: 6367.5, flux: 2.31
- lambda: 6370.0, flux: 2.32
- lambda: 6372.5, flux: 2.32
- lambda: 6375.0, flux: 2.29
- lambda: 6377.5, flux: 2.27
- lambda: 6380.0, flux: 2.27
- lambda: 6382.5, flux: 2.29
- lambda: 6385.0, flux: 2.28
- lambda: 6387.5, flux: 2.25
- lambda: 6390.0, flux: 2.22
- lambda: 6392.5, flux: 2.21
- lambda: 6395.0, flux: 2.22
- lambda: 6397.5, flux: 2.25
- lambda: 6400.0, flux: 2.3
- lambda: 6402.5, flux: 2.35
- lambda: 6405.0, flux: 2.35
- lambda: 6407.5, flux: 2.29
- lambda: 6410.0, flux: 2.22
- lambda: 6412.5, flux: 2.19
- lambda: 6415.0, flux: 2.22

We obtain 2.25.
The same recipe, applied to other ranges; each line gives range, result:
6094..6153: 2.28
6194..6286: 2.13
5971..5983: 2.16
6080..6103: 2.29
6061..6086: 2.33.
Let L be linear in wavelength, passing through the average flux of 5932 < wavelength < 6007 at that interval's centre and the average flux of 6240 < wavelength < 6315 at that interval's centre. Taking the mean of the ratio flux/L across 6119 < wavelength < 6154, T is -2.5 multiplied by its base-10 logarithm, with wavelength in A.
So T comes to -0.05 mag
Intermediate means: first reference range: 2.27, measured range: 2.3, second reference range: 2.16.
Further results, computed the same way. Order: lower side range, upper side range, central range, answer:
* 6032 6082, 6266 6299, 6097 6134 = 0.01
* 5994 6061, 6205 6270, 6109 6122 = -0.03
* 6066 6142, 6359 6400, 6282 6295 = 0.04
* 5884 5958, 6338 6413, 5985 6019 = -0.05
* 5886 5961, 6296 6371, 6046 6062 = -0.04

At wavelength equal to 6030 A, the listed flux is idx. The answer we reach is 2.23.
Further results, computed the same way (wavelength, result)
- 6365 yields 2.25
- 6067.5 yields 2.28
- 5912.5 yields 2.2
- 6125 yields 2.26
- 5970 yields 2.19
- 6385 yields 2.28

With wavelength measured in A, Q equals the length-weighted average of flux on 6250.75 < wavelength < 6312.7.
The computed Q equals 2.17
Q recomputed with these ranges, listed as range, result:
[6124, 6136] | 2.28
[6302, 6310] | 2.24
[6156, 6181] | 2.16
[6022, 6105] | 2.29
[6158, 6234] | 2.15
